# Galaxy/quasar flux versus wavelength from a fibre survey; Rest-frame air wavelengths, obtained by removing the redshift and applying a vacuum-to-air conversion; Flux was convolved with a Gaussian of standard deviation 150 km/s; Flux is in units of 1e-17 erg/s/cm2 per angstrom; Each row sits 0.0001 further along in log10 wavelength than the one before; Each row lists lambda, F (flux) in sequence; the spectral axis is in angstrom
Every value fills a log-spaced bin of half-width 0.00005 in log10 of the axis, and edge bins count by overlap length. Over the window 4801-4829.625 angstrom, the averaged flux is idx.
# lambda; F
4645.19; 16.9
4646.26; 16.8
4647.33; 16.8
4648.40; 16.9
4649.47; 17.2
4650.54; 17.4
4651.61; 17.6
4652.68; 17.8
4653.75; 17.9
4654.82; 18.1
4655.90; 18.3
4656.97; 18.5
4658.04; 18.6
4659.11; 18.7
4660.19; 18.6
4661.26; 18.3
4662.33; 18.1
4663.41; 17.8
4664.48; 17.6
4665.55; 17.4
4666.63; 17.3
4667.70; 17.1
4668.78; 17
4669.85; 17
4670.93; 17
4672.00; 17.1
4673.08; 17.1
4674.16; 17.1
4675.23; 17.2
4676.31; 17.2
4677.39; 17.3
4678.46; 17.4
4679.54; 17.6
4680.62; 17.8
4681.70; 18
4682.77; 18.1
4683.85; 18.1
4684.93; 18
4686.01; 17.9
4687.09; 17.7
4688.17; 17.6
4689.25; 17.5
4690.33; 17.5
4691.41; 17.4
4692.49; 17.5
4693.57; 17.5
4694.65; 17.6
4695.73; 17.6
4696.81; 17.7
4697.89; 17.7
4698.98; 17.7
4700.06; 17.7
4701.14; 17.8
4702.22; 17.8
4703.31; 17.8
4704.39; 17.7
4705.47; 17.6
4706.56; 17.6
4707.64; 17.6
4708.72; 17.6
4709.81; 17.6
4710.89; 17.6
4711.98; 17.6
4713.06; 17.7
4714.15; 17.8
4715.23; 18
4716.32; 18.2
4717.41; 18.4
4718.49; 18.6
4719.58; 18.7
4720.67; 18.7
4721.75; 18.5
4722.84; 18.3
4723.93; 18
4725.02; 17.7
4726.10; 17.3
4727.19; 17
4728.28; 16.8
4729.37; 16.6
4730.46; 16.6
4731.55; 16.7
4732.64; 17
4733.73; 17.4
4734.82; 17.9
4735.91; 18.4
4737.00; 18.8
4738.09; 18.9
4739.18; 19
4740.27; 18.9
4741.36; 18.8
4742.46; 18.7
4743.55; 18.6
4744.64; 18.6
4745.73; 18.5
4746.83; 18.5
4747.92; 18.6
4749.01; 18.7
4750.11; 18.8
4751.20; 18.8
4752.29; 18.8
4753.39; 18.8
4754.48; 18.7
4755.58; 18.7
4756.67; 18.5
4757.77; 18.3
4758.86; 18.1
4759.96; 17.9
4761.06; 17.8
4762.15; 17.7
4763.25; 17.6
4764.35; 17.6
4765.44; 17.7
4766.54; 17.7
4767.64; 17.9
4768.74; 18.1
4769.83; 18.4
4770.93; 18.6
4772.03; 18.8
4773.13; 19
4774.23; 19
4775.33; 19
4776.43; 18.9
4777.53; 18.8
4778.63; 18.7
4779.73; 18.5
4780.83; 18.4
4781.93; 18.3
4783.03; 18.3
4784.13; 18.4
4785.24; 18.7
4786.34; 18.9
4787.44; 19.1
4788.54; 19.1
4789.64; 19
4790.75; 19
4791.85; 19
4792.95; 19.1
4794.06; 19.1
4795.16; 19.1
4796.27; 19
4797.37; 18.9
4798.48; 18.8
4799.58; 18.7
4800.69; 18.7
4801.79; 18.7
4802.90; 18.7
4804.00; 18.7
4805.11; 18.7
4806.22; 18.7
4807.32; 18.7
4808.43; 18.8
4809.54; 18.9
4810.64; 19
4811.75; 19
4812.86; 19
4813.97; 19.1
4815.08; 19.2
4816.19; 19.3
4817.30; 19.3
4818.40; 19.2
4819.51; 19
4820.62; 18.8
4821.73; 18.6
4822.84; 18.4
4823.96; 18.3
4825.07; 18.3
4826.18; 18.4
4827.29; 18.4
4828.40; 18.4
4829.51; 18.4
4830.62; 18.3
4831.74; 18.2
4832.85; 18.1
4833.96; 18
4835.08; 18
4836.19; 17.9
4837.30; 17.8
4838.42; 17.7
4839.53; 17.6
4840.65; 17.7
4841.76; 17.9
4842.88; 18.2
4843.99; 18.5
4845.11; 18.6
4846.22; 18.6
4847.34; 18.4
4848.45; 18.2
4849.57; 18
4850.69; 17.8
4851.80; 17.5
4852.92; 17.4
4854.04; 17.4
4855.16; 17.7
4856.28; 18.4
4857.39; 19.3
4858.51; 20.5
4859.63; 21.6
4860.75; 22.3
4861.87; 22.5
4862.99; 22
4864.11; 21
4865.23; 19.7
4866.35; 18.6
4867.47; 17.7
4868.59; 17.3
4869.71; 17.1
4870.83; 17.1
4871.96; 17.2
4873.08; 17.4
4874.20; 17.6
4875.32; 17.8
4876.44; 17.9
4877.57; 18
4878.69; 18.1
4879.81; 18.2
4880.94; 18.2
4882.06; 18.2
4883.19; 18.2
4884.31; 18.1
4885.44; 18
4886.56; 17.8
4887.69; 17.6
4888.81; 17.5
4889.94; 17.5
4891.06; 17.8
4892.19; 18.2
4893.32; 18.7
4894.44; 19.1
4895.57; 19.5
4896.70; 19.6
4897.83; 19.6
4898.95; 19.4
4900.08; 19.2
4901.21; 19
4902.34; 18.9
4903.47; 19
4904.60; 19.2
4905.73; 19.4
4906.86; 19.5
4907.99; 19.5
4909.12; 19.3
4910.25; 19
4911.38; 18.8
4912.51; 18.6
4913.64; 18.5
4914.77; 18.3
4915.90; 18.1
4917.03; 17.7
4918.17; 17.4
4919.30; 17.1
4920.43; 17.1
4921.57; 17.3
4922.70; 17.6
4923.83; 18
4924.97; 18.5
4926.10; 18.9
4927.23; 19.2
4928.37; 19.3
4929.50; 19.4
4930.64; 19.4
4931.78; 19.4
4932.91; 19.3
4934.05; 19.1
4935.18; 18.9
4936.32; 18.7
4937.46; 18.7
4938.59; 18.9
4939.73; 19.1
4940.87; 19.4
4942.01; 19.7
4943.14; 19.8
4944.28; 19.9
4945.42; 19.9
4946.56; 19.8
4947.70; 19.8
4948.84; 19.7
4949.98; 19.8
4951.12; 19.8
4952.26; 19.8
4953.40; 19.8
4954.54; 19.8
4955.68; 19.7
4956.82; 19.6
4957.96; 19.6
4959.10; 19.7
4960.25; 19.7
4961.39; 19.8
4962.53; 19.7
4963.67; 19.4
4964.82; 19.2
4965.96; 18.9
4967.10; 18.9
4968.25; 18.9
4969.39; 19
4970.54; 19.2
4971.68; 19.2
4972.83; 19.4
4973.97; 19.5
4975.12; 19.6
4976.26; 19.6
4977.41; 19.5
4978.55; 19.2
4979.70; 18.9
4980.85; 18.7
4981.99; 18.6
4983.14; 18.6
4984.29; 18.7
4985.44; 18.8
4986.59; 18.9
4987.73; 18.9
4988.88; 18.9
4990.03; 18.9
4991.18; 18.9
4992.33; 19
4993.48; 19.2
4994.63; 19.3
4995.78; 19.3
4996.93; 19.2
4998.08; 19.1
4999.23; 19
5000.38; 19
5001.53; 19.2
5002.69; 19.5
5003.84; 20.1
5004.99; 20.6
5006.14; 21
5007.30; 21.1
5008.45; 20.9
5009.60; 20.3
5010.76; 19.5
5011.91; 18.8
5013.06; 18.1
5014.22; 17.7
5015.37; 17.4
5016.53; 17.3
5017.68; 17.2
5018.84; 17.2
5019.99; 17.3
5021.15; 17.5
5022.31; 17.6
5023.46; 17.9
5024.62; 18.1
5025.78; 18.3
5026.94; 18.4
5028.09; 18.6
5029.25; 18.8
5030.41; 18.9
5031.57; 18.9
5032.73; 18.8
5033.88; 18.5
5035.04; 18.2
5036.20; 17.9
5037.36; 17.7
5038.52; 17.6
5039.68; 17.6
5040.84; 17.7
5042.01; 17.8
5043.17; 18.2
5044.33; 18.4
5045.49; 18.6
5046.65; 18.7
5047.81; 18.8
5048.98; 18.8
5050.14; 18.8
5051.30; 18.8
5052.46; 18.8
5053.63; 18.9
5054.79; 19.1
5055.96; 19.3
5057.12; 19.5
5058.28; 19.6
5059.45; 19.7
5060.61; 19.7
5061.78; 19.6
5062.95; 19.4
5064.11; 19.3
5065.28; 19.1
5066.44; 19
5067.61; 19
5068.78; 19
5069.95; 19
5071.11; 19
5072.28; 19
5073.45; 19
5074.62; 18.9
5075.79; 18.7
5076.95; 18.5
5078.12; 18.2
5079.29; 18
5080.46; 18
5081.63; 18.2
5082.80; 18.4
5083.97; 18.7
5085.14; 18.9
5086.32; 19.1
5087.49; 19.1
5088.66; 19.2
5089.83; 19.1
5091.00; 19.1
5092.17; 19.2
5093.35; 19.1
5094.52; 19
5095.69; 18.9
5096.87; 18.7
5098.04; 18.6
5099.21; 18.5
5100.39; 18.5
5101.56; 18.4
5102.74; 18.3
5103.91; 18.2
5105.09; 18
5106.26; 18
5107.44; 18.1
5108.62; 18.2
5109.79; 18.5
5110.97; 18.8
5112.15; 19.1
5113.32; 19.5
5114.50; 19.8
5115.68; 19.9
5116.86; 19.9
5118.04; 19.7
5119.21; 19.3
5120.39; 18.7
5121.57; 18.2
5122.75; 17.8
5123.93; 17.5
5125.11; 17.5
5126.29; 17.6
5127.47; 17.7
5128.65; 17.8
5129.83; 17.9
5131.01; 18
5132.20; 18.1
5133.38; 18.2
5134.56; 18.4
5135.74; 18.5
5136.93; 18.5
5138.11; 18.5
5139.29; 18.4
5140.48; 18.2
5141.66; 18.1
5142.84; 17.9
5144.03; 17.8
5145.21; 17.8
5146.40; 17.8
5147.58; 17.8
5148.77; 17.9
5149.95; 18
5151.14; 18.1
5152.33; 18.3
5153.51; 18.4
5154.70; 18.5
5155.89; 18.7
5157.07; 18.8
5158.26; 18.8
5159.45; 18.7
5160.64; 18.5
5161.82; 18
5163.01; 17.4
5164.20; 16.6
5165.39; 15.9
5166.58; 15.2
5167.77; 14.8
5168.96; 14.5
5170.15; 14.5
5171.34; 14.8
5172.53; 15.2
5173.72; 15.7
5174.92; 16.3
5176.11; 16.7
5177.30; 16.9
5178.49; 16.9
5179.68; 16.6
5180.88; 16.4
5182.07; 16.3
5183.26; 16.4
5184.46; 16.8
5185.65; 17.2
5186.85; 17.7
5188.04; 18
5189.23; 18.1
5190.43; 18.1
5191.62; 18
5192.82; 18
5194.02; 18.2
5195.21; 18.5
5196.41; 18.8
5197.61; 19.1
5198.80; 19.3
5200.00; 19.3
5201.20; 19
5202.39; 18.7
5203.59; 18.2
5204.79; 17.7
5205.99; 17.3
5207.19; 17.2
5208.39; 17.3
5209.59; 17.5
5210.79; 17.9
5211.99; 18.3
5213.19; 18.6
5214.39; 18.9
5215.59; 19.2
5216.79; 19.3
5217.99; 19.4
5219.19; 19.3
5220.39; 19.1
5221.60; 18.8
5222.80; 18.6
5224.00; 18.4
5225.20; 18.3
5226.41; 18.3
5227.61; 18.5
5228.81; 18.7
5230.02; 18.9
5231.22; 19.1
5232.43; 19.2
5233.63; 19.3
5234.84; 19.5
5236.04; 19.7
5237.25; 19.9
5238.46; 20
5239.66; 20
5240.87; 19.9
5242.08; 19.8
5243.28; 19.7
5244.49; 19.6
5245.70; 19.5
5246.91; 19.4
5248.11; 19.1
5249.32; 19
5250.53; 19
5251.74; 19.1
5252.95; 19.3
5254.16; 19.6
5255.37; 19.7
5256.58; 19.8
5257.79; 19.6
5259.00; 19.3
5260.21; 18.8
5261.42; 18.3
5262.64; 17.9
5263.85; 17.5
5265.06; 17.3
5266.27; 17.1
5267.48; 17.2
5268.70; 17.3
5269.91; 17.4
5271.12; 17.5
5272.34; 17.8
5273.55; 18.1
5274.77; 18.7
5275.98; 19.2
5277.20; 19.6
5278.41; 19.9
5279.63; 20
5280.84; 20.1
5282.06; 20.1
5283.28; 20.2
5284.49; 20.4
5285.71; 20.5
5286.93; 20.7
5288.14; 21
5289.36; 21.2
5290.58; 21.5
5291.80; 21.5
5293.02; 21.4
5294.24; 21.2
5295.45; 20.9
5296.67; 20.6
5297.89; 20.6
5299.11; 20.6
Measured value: 18.8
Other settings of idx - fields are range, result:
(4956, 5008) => 19.3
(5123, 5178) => 17.5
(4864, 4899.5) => 18.2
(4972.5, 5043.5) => 18.8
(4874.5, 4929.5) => 18.5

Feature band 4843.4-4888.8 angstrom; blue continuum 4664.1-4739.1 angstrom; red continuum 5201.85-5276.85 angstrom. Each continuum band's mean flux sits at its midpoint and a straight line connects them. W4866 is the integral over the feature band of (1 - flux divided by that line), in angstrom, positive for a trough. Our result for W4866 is -1.4 angstrom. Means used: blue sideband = 17.7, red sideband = 18.7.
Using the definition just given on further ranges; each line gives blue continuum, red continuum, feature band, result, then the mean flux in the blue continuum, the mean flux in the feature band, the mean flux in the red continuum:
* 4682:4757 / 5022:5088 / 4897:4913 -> -0.71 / 18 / 19.2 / 18.7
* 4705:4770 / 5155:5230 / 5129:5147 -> -0.40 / 18.1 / 18.1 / 17.7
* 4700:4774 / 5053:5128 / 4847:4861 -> -0.32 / 18.1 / 18.7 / 18.8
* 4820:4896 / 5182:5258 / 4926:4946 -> -0.88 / 18.4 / 19.3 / 18.7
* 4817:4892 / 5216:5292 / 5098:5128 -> 0.59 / 18.4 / 18.6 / 19.2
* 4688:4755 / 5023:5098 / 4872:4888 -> 0.36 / 18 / 17.9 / 18.7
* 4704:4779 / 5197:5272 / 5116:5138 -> 0.37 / 18.2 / 18.3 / 18.8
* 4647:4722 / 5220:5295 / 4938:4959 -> -1.39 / 17.7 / 19.7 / 19.3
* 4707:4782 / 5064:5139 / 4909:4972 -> -2.14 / 18.2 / 19.1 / 18.6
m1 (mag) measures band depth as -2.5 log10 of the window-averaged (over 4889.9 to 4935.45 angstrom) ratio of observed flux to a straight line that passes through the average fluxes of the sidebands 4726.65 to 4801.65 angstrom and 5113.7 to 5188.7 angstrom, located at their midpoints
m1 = -0.037 mag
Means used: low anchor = 18.4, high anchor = 17.6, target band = 18.7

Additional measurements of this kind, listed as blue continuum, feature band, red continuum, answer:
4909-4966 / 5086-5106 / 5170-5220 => -0.03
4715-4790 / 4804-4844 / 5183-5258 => -0.01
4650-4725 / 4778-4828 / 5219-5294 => -0.04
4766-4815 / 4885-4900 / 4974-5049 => 0.01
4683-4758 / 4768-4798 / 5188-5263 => -0.04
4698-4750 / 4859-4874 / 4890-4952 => -0.04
